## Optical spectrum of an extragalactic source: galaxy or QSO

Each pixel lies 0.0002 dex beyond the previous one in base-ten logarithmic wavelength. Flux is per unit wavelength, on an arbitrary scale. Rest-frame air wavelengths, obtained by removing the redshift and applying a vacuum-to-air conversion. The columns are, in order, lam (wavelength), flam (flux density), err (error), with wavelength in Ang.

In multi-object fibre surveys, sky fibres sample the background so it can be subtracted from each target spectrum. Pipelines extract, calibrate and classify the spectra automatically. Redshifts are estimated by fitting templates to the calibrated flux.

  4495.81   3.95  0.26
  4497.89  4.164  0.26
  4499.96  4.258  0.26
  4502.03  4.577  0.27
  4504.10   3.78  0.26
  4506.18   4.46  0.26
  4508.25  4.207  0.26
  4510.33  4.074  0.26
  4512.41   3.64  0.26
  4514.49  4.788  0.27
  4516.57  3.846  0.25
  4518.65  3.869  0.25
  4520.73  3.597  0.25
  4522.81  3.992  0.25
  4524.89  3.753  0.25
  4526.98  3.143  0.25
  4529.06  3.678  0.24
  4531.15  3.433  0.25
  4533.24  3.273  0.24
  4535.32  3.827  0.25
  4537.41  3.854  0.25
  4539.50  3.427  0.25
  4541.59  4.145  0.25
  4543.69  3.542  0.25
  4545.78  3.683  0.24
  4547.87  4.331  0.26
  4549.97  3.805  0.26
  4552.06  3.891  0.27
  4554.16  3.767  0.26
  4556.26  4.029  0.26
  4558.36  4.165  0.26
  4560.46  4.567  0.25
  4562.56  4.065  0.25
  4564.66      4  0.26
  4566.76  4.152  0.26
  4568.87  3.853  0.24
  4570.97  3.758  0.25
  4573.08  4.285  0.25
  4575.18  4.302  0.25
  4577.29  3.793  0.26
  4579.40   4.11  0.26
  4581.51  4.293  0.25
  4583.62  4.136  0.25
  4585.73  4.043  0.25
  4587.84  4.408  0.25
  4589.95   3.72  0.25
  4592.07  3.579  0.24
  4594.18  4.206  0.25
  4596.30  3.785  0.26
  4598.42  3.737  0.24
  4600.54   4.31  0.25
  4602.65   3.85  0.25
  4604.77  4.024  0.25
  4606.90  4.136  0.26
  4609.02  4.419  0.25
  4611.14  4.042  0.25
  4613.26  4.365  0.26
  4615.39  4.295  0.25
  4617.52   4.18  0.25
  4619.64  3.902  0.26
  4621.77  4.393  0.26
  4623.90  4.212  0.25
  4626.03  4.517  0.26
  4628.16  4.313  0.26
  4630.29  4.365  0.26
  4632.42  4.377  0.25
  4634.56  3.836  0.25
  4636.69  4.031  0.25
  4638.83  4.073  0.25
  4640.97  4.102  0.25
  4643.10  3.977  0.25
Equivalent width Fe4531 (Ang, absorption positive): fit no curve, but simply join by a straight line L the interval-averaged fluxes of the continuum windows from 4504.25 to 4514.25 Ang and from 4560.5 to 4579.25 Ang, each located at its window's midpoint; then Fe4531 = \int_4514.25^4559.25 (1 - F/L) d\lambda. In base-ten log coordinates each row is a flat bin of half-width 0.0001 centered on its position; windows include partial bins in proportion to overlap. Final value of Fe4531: 3.3 Ang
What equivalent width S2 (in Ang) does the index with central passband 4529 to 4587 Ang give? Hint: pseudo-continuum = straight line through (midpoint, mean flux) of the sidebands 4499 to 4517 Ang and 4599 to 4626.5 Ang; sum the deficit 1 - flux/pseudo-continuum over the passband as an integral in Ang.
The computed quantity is 3.4 Ang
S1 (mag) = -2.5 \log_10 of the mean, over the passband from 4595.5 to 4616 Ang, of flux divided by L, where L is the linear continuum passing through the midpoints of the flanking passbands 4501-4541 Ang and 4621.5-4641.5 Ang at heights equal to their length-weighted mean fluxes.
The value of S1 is 0.01 mag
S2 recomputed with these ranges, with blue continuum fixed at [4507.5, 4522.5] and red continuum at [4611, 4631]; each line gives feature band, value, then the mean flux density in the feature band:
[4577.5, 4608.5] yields 1.3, 4.02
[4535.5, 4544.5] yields 0.7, 3.75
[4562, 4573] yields 0.4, 3.99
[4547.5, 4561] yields 0.2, 4.05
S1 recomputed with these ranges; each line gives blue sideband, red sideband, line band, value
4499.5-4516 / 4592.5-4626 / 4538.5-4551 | 0.10 mag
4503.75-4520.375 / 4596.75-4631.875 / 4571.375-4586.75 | 0.01 mag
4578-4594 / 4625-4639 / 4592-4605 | 0.04 mag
